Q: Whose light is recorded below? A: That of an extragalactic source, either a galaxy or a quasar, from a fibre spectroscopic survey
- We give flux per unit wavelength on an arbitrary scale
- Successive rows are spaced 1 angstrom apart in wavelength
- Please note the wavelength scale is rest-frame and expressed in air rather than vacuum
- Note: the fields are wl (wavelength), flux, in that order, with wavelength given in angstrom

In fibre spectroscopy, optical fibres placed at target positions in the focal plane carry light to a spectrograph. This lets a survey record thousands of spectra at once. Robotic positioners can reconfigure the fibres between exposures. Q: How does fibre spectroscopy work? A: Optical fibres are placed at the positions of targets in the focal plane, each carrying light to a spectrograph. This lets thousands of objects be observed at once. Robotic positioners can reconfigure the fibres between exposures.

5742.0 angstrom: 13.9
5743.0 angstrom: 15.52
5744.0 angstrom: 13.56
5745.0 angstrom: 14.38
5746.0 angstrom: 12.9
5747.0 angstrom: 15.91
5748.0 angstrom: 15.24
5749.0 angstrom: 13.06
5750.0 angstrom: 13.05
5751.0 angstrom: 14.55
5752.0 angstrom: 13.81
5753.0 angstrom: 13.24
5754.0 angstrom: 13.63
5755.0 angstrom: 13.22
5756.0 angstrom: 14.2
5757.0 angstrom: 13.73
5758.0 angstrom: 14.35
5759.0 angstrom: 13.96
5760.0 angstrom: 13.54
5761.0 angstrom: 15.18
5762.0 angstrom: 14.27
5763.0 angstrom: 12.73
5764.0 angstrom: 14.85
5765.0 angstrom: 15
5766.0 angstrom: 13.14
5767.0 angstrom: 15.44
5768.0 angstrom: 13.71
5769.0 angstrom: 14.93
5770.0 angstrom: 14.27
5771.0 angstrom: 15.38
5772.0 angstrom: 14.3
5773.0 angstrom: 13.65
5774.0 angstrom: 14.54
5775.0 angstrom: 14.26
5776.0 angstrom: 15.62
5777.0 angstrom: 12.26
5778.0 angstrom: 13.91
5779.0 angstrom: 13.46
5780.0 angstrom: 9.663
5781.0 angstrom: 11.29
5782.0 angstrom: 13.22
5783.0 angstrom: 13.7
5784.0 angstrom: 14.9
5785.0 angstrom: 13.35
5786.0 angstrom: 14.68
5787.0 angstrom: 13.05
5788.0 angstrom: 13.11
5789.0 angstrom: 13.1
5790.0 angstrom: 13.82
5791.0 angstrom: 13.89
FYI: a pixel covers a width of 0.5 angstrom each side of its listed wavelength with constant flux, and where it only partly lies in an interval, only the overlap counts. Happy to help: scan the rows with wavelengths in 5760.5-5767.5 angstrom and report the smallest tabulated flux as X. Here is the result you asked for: 12.73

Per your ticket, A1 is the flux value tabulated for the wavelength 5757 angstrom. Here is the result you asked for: 13.73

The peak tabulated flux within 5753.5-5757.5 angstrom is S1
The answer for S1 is 14.2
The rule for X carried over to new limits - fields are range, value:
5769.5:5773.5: 13.65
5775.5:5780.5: 9.663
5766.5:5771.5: 13.71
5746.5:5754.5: 13.05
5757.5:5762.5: 13.54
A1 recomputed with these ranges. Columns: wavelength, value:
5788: 13.11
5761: 15.18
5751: 14.55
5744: 13.56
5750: 13.05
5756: 14.2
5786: 14.68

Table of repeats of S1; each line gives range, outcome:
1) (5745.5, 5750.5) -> 15.91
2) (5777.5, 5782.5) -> 13.91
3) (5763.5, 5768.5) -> 15.44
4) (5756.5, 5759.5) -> 14.35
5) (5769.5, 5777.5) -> 15.62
